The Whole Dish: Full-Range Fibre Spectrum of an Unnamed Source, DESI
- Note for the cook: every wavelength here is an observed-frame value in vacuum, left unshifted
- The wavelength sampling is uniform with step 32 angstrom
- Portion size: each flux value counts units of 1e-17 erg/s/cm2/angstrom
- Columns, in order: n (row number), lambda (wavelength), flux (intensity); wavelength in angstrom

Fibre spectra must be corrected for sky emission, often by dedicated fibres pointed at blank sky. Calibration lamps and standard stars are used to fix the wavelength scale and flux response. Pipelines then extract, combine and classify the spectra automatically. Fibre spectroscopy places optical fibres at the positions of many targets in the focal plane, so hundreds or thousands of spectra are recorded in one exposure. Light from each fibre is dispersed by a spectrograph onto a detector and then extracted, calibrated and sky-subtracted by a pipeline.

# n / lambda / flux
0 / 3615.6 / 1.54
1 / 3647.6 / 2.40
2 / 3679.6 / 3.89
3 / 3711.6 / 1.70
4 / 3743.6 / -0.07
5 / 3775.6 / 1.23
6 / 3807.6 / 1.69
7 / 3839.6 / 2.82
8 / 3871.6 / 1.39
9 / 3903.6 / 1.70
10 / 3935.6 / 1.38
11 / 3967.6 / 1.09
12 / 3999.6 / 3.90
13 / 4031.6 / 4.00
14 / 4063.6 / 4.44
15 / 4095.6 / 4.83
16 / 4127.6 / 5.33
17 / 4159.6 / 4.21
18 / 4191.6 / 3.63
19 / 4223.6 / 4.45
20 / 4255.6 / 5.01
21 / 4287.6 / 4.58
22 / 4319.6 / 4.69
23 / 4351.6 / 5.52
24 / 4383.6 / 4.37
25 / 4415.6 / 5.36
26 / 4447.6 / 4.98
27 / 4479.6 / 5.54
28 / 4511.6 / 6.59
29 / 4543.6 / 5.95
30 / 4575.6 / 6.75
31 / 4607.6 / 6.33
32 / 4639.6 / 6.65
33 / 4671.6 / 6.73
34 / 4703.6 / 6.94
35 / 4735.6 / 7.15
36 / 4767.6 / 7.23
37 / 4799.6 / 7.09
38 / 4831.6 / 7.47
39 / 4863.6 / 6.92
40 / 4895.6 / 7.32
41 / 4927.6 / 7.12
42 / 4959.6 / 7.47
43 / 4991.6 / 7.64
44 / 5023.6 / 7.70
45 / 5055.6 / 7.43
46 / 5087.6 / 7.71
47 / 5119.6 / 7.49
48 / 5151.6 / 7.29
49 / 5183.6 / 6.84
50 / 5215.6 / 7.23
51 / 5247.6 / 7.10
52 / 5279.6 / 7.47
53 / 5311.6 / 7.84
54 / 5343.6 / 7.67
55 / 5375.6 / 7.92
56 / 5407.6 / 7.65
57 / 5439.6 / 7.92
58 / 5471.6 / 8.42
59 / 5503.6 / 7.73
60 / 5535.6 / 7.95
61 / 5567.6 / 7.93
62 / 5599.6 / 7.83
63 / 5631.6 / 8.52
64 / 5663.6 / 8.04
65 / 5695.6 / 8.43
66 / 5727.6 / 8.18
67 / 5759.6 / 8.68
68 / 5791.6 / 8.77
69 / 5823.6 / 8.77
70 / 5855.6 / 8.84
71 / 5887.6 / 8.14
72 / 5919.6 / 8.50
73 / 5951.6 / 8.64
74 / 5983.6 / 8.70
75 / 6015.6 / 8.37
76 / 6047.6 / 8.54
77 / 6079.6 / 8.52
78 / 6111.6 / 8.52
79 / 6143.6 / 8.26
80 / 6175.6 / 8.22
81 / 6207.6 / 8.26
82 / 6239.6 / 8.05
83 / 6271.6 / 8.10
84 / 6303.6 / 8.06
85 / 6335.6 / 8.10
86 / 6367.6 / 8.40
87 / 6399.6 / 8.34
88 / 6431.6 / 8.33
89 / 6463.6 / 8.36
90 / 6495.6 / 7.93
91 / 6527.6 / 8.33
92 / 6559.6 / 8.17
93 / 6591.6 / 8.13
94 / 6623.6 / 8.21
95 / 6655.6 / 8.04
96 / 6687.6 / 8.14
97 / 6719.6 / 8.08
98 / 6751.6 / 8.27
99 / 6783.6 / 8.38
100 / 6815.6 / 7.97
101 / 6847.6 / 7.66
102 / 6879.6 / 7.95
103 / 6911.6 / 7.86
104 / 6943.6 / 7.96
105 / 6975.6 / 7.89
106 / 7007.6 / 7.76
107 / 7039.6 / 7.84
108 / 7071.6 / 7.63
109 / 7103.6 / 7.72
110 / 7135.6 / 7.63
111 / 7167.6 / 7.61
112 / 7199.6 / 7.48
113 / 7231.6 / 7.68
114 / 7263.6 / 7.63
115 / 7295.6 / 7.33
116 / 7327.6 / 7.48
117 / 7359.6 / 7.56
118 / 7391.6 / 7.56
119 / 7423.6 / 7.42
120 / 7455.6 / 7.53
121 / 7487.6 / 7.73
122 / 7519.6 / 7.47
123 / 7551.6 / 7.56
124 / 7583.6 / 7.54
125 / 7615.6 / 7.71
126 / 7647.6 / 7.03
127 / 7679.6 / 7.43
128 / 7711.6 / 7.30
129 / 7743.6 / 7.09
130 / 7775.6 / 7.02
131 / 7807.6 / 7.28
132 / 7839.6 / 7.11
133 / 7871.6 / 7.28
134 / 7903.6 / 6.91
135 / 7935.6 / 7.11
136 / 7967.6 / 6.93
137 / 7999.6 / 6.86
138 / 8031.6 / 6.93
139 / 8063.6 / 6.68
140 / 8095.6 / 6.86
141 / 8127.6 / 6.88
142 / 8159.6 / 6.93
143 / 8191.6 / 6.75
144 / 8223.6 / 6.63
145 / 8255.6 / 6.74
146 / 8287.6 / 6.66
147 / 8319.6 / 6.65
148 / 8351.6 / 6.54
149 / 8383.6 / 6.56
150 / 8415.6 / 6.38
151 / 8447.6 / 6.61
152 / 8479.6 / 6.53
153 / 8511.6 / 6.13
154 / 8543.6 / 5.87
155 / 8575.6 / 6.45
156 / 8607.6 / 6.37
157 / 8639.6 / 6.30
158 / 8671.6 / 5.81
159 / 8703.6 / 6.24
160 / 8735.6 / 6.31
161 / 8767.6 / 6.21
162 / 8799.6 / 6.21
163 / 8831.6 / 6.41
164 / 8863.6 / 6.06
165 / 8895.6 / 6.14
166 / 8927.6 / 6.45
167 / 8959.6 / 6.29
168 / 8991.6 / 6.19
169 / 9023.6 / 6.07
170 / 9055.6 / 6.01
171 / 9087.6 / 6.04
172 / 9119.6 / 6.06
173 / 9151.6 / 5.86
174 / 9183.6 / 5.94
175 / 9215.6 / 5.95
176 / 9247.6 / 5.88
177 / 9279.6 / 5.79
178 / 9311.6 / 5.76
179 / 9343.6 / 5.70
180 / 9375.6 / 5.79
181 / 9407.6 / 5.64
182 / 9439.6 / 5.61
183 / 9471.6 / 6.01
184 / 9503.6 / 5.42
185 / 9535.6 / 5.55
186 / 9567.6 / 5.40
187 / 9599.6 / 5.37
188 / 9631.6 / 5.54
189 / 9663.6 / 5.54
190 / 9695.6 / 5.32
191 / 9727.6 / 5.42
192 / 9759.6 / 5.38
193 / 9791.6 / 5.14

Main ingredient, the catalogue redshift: 0.00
